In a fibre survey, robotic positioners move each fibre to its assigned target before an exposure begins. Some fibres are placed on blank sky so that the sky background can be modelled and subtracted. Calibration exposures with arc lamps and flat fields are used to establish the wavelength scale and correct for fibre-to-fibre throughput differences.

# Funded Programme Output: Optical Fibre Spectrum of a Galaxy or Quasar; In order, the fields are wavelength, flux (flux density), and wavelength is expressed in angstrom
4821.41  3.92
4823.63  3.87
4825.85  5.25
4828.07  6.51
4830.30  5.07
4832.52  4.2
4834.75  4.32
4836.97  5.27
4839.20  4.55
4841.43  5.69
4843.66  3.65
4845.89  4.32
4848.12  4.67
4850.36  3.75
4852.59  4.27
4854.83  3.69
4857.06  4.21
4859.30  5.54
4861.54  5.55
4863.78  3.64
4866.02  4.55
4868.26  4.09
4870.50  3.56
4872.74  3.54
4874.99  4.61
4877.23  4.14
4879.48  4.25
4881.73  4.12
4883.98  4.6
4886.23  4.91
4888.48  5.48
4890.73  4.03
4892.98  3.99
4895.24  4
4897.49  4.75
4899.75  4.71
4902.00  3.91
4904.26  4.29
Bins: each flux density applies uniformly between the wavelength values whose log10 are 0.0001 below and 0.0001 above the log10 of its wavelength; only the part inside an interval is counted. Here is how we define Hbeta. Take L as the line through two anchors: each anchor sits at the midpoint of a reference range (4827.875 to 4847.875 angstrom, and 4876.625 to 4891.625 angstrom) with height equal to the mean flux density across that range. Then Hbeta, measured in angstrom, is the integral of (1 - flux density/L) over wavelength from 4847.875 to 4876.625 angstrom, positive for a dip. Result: 2.3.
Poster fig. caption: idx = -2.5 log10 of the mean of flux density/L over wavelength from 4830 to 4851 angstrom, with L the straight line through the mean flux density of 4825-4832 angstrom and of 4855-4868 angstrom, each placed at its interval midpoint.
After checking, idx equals 0.14 mag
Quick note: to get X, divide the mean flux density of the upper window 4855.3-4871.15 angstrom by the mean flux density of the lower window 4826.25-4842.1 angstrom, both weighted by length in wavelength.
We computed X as 0.9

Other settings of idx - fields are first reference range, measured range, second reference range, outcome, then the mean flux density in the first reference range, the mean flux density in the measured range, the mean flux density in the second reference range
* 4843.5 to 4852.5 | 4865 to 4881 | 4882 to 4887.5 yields 0.10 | 4.16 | 4.1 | 4.67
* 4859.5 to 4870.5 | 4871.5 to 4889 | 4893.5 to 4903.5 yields -0.01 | 4.46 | 4.41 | 4.32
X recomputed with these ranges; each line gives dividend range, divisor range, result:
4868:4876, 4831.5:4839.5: 0.85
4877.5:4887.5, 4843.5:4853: 1.07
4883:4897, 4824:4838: 0.90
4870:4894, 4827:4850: 0.90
